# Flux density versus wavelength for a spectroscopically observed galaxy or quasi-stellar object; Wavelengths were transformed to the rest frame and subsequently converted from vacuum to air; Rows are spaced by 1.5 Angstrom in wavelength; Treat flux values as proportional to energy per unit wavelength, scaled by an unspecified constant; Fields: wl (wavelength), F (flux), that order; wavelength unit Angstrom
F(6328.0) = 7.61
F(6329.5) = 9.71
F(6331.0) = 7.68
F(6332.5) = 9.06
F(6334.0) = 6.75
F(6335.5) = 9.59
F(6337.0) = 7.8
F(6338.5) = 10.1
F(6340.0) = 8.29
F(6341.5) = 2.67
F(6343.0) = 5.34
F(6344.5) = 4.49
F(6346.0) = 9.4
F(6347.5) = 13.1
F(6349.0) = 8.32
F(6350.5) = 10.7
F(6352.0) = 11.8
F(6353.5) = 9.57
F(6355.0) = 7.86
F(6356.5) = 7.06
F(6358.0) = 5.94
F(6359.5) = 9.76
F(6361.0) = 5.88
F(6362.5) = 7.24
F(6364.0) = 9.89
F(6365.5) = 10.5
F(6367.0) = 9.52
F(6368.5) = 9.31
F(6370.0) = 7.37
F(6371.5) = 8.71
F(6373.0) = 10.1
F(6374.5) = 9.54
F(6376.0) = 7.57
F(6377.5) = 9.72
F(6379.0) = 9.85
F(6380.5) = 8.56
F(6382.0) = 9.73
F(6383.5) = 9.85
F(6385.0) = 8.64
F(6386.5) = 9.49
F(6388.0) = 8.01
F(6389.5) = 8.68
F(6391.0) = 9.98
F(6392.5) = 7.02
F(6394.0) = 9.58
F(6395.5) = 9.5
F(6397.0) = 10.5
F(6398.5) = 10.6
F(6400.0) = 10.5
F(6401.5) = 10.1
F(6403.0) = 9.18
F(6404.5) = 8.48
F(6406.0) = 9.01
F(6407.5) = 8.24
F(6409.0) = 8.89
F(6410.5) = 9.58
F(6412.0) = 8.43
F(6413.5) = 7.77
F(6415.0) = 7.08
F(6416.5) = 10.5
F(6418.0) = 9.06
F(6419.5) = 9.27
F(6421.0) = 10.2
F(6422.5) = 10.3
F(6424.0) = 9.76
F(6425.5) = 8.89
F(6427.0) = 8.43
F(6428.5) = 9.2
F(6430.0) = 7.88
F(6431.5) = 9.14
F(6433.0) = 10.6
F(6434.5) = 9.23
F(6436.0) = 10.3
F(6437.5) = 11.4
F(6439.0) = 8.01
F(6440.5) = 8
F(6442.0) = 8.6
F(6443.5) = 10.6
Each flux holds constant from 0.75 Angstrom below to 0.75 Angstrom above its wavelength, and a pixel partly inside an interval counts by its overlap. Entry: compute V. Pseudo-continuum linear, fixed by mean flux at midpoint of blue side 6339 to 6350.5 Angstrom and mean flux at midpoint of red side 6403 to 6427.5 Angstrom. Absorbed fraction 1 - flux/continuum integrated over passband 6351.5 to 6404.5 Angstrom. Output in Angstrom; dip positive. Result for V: -4.8 Angstrom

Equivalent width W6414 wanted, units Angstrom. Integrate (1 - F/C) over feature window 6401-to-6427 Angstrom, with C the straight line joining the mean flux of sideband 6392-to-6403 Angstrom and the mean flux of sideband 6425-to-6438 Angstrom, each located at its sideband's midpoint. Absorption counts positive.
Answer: 1.4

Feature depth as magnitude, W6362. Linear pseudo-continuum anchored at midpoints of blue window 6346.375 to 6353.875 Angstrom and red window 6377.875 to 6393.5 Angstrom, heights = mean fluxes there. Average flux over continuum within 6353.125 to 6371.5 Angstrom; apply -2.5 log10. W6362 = 0.21 mag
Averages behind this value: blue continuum 10.7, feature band 8.32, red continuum 9.01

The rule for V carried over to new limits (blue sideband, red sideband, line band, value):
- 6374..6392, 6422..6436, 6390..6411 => -0.41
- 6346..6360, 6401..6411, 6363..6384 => -0.11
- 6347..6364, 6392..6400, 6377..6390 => 0.27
